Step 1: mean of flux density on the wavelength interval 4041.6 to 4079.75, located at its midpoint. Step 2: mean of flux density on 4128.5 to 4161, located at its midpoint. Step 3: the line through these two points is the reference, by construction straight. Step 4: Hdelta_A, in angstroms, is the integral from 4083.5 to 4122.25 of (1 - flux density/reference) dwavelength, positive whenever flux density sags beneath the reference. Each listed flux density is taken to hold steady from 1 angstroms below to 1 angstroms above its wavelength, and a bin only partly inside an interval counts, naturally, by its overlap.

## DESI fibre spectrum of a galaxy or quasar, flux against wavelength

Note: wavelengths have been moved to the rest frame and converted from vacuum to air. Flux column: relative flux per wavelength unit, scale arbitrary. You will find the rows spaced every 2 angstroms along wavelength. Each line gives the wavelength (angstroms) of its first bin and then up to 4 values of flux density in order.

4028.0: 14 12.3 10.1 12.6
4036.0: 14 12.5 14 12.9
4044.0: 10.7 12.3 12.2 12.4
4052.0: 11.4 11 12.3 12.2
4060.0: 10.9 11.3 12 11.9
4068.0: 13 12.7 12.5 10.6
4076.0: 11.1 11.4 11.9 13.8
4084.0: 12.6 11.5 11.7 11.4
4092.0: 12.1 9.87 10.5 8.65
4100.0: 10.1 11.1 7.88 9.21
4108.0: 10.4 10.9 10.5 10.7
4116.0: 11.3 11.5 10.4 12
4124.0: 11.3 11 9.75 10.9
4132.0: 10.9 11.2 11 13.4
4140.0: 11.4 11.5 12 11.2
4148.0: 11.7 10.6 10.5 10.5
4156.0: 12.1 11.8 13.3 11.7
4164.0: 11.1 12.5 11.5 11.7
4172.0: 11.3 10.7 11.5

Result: 3.3 angstroms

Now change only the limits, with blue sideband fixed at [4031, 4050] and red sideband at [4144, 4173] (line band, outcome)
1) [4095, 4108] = 2.5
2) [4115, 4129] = 0.9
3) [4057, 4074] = 0.3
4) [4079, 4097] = 0.5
